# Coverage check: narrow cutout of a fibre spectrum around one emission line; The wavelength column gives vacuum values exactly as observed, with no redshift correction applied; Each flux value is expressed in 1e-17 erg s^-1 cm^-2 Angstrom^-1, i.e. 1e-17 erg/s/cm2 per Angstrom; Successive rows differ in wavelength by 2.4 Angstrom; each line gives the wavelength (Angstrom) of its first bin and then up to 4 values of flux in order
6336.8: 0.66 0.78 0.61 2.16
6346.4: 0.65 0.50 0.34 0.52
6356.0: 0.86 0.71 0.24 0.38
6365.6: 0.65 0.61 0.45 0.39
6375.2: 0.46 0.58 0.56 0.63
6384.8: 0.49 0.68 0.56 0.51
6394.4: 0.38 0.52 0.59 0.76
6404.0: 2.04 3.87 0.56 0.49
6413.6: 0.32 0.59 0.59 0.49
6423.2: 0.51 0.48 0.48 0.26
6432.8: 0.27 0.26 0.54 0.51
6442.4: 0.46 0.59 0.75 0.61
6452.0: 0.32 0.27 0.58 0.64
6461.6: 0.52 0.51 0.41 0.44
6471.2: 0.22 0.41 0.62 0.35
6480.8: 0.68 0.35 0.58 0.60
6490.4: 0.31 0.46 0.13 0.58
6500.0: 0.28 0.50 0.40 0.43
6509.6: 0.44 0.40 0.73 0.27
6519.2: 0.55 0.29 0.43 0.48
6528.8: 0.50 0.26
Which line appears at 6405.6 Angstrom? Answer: [O III]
